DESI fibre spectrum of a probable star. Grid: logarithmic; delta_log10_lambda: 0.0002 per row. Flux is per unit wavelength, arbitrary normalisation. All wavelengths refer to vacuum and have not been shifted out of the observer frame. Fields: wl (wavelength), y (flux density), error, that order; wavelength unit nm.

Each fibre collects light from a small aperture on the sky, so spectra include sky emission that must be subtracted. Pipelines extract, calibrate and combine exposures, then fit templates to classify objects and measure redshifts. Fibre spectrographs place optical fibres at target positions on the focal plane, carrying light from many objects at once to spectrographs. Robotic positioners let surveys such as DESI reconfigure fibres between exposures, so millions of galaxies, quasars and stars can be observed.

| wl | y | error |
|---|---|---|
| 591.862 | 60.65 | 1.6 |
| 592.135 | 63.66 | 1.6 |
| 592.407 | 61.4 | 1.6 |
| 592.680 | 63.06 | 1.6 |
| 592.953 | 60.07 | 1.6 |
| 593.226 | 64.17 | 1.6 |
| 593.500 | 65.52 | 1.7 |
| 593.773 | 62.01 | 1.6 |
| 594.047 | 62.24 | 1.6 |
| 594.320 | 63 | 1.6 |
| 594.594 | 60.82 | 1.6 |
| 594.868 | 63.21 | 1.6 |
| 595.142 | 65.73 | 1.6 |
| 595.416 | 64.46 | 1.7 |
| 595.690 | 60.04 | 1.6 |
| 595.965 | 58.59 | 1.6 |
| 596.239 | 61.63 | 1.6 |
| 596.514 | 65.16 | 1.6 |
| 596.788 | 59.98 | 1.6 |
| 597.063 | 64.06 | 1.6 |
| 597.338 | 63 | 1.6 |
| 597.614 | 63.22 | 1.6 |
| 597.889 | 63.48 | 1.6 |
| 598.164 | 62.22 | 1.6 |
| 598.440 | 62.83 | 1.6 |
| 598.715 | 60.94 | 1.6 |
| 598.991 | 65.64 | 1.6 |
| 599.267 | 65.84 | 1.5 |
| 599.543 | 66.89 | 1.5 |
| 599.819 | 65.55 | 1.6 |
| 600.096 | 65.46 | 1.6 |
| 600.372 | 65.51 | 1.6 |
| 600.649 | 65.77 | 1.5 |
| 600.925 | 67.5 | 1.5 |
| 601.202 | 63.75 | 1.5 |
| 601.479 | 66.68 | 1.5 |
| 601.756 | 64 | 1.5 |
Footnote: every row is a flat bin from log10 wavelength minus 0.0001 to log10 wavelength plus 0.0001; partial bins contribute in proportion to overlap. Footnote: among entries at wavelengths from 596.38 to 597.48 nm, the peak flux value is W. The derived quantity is 65.16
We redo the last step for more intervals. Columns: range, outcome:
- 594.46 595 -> 63.21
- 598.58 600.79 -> 66.89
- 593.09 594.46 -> 65.52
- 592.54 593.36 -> 64.17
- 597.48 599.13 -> 65.64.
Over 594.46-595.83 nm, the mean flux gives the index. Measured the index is 62.8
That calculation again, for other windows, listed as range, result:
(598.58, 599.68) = 64.8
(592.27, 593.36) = 62.2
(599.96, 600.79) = 65.6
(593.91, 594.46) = 62.6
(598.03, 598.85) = 62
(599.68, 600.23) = 65.4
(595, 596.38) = 62.1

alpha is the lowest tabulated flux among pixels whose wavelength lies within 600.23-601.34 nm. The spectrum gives 63.75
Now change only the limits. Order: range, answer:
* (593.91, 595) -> 60.82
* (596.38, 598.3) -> 59.98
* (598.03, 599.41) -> 60.94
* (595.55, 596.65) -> 58.59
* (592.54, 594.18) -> 60.07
